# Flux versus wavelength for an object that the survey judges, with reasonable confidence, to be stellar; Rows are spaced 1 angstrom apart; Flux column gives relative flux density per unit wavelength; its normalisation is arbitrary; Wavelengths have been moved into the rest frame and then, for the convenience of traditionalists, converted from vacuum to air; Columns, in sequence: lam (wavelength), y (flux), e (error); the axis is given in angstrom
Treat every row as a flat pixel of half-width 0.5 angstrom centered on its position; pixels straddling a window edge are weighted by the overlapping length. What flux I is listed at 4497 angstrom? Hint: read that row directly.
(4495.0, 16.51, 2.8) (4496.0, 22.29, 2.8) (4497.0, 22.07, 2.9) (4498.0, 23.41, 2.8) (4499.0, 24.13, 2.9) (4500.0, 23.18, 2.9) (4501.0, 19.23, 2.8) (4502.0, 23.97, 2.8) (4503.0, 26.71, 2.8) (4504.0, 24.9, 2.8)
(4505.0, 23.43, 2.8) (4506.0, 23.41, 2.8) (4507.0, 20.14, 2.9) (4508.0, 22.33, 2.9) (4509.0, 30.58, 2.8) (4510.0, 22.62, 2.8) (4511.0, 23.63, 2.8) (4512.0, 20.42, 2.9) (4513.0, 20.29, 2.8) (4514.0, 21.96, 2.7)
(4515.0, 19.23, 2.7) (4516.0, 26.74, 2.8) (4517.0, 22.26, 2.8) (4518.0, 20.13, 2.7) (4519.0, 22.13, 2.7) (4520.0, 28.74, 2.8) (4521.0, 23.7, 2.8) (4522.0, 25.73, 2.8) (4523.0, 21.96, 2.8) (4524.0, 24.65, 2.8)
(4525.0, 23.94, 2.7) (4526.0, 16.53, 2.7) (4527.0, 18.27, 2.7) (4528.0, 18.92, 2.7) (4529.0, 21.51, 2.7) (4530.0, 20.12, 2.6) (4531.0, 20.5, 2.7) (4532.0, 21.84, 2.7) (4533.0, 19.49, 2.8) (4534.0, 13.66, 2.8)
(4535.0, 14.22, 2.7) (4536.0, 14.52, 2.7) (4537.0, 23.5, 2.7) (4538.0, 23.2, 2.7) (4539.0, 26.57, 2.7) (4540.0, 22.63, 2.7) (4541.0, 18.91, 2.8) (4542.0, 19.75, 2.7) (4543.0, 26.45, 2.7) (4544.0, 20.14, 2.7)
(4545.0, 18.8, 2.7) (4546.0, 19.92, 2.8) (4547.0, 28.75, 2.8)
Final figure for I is 22.07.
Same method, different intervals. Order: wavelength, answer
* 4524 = 24.65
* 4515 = 19.23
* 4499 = 24.13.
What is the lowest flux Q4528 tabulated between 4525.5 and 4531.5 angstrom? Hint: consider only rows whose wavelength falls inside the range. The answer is 16.53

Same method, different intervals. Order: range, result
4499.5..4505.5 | 19.23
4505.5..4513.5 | 20.14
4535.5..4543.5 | 14.52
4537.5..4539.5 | 23.2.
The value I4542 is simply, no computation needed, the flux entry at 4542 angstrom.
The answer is 19.75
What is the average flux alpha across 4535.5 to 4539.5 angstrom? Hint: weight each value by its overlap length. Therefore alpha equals 21.9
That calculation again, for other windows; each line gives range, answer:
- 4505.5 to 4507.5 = 21.8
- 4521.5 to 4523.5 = 23.8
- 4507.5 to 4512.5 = 23.9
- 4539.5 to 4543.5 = 21.9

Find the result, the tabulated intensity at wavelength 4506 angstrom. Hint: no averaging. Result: 23.41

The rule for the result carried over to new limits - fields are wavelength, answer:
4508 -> 22.33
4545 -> 18.8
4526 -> 16.53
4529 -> 21.51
